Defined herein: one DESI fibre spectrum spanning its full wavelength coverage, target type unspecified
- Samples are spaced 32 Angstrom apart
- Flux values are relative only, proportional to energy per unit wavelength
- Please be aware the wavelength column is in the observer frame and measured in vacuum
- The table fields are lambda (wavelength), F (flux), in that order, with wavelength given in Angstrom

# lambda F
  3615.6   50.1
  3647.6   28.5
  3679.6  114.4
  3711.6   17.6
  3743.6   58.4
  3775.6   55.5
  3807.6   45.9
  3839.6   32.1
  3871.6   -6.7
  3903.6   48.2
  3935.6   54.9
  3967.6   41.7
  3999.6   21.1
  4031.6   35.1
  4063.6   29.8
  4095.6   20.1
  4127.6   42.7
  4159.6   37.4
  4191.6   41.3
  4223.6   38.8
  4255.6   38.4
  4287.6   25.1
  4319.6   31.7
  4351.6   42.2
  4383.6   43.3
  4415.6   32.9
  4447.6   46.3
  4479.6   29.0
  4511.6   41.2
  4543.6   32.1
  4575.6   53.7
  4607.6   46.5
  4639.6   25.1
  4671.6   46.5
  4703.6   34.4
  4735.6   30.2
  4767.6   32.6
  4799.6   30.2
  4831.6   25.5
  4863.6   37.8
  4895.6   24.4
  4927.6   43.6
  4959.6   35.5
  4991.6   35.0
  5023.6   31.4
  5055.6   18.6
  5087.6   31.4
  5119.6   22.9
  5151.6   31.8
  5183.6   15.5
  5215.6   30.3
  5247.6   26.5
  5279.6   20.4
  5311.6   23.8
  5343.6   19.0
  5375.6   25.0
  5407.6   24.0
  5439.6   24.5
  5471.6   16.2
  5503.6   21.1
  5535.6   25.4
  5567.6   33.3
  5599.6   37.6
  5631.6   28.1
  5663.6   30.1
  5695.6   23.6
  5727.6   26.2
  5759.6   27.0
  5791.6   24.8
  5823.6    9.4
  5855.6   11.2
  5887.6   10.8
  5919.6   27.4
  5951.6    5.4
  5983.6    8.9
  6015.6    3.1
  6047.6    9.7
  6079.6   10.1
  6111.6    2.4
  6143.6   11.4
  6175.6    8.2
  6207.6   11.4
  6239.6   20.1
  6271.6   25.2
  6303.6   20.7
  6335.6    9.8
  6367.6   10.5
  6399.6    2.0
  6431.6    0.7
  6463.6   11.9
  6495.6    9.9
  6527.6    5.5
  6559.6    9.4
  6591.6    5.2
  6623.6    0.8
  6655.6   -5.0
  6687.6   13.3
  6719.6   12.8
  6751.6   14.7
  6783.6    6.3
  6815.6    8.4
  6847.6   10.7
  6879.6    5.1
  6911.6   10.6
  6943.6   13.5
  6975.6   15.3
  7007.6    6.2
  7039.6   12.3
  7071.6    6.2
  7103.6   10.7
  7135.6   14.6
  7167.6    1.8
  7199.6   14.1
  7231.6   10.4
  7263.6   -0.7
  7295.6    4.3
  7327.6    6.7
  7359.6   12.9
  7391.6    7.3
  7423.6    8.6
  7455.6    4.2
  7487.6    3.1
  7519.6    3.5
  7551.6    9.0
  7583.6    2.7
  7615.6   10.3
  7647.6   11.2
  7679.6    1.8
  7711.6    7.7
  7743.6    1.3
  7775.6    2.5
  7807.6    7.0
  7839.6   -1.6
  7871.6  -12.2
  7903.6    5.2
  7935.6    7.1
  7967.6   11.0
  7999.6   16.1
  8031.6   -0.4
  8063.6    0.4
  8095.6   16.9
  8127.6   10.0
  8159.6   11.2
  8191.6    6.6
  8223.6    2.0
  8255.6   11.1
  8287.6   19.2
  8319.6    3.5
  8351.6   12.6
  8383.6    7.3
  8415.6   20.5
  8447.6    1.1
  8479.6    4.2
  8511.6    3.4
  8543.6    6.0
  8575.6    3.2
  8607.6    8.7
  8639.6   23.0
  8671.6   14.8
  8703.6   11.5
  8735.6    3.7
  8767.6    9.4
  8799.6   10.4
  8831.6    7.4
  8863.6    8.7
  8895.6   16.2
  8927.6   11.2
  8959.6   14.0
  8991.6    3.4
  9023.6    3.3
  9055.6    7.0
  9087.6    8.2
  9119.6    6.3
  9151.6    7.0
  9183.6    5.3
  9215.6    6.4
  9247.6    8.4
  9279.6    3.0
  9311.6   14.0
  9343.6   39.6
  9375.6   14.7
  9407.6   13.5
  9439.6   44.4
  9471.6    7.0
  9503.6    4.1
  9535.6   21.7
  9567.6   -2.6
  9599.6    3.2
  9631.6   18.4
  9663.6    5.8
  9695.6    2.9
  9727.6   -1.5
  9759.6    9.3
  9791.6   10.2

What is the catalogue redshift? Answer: 1.51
